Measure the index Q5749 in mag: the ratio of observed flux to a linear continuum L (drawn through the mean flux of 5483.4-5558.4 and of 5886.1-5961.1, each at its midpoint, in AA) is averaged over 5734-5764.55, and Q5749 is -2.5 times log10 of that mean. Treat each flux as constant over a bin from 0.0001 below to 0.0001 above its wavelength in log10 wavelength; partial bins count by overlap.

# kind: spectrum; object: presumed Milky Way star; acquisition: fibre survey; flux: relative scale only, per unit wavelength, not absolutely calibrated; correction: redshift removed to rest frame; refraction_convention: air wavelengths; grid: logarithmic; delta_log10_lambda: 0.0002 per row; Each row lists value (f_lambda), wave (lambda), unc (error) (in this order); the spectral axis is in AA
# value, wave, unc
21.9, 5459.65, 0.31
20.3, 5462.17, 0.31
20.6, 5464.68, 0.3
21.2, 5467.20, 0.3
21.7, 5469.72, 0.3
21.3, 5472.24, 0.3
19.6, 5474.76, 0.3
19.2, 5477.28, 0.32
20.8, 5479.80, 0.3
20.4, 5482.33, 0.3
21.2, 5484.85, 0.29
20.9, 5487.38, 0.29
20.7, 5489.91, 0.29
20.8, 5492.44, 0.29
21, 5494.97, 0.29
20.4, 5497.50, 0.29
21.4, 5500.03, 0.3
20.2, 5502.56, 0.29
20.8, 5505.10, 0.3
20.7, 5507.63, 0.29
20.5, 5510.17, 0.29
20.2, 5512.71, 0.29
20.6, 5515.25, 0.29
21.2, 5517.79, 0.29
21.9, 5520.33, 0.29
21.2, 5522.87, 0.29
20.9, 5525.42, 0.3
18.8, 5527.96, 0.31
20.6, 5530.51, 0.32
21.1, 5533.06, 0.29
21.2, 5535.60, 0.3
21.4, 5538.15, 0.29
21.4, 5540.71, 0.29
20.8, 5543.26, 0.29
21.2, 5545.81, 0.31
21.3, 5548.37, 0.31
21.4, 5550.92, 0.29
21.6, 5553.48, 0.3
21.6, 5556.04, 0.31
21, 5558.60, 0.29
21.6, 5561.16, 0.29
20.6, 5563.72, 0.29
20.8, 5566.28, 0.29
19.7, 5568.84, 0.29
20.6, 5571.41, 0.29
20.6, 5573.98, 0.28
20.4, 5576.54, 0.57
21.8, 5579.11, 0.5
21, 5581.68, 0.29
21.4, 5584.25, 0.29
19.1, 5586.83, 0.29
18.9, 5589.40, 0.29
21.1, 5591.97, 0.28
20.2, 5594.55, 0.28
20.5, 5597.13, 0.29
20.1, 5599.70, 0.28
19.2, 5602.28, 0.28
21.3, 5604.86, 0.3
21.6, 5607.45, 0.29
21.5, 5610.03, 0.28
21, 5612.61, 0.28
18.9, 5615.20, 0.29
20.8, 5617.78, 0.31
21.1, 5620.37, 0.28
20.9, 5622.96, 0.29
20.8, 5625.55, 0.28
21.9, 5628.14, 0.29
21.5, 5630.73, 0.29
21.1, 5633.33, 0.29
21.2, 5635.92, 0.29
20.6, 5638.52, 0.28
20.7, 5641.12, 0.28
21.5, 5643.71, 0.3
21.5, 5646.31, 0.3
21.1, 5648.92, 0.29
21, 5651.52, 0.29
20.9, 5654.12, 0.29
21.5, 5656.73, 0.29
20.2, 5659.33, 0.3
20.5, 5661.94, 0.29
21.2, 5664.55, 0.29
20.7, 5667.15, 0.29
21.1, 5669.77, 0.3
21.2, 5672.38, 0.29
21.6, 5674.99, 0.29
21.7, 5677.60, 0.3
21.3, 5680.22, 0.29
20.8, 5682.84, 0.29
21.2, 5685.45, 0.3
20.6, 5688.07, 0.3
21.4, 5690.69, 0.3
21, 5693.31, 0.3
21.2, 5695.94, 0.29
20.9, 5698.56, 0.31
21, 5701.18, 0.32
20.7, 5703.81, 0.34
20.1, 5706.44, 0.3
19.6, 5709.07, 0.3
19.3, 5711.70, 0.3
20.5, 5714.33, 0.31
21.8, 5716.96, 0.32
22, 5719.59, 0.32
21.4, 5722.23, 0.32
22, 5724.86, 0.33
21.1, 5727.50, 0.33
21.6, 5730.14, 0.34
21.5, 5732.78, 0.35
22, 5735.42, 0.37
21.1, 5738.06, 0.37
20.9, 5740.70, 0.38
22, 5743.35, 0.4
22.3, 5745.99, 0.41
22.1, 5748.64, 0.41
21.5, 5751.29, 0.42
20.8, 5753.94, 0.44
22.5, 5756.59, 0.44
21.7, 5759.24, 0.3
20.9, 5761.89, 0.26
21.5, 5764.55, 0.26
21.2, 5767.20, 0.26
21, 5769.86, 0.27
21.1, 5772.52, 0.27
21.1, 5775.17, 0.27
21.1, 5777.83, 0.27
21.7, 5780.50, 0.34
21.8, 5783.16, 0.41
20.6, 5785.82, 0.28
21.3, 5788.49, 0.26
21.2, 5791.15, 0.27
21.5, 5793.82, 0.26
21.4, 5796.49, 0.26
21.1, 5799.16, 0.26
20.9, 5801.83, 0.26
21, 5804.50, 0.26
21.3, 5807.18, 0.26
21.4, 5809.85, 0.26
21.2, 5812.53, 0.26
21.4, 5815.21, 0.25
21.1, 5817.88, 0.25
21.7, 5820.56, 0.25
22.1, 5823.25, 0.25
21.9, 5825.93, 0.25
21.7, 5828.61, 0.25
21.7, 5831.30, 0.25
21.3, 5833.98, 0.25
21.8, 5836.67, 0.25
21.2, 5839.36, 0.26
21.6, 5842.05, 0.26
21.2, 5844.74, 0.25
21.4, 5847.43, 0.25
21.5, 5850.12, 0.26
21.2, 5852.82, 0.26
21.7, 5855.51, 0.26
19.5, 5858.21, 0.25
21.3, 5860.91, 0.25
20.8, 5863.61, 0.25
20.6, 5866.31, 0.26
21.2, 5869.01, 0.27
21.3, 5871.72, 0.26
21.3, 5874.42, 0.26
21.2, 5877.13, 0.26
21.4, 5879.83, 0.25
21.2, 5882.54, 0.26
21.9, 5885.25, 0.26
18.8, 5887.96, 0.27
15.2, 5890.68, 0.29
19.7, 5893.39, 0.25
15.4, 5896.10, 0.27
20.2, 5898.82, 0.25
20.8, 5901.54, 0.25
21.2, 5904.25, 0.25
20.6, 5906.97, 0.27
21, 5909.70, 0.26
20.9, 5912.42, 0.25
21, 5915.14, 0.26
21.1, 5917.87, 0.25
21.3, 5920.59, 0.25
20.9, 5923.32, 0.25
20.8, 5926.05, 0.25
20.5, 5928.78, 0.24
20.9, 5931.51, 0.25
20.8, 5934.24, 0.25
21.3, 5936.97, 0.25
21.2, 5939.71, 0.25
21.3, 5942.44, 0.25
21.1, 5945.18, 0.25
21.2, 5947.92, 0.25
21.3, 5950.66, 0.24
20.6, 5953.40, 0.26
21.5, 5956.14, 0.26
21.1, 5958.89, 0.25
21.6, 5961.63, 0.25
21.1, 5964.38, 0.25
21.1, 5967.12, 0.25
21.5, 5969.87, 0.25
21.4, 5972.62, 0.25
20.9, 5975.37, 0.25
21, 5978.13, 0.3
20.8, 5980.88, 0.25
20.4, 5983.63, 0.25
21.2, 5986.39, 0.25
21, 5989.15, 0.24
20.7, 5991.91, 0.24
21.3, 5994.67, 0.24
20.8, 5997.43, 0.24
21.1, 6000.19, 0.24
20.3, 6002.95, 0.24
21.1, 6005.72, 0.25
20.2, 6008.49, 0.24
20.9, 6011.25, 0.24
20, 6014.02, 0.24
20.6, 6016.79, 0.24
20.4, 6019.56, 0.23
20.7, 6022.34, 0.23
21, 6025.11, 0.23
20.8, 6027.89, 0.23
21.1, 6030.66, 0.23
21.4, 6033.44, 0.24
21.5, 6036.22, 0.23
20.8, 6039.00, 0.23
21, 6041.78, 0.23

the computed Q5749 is -0.049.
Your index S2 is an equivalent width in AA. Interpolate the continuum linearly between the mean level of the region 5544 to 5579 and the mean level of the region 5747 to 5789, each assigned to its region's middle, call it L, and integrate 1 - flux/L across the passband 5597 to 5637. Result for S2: 0.5 AA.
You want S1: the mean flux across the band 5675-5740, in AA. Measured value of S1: 21.1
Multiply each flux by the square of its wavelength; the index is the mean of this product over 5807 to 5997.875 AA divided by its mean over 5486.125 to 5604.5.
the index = 1.14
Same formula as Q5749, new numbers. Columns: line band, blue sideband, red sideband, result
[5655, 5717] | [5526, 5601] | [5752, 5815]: 0.010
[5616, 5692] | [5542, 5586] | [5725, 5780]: 0.007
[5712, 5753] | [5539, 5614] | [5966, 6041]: -0.035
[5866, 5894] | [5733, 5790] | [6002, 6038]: 0.041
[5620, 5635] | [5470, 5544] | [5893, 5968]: -0.024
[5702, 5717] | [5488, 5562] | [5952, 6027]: 0.037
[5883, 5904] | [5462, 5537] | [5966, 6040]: 0.096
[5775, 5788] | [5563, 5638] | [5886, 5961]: -0.037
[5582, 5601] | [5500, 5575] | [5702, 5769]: 0.040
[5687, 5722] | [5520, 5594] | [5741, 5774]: 0.028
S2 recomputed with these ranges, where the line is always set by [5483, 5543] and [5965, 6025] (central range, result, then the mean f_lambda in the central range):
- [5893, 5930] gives 0.76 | 20.4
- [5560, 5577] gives 0.17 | 20.6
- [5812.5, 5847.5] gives -1.18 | 21.5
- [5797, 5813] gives -0.25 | 21.2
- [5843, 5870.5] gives -0.28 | 21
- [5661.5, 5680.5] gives -0.33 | 21.2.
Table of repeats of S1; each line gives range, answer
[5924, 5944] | 21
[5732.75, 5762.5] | 21.6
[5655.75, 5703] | 21.1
